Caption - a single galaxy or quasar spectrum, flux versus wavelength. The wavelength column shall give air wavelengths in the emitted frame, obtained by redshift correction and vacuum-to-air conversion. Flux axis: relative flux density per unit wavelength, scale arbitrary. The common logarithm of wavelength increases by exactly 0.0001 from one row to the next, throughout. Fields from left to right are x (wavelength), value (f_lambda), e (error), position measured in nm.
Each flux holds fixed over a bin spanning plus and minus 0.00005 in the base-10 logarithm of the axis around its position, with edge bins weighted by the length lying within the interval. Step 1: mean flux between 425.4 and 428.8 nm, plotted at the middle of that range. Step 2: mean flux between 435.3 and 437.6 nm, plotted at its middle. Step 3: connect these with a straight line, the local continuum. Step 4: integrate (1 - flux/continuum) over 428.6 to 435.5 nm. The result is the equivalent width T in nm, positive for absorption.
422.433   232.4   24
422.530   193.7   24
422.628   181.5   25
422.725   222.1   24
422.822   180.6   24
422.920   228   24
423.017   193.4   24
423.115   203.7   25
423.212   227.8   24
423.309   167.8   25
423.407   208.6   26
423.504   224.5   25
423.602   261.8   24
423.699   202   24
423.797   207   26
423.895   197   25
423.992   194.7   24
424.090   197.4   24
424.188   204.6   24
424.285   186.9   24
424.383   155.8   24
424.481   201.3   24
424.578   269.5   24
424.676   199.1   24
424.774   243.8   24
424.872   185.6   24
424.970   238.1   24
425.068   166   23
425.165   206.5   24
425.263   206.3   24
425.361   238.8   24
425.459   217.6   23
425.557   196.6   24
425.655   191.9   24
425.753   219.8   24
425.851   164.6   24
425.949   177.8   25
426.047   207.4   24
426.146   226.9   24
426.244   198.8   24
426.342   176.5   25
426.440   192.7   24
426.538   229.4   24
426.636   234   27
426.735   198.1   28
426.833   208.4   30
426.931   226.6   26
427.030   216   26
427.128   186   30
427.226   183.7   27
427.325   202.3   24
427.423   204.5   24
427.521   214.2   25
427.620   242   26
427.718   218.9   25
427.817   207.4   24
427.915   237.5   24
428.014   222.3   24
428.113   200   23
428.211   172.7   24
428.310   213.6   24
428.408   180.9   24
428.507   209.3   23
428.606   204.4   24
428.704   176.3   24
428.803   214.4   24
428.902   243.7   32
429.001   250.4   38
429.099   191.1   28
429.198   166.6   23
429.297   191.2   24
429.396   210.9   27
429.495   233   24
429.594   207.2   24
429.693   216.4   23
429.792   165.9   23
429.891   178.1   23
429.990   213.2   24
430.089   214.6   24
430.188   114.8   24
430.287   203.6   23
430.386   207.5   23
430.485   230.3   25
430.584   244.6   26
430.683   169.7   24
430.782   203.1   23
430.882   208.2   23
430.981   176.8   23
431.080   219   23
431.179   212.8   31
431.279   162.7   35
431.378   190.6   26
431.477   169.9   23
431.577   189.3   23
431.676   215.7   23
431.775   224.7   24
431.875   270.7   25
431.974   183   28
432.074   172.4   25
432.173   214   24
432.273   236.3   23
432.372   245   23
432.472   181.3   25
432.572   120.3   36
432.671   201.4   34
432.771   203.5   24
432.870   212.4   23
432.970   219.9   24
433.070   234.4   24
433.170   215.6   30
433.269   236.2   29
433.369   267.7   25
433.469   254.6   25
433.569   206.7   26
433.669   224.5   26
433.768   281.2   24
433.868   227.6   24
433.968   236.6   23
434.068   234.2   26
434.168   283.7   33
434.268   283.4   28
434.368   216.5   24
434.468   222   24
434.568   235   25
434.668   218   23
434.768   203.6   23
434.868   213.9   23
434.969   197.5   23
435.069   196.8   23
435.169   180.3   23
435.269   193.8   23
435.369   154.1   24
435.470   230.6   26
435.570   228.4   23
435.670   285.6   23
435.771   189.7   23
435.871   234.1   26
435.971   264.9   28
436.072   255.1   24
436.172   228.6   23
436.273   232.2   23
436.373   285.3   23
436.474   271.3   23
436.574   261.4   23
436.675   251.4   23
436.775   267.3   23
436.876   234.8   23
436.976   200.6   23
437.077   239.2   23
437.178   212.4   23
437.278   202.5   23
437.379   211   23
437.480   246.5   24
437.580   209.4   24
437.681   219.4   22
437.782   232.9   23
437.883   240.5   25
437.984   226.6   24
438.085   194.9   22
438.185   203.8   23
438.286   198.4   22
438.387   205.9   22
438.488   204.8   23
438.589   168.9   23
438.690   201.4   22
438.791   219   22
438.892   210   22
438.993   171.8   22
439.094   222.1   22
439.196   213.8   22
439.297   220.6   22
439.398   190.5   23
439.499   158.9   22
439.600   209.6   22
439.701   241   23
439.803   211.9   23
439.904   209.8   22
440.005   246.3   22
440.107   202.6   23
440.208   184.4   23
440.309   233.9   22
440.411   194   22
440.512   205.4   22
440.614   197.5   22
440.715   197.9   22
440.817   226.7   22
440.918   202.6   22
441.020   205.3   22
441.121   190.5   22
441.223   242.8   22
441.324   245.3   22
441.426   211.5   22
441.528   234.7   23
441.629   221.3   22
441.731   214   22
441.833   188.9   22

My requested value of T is 0.32 nm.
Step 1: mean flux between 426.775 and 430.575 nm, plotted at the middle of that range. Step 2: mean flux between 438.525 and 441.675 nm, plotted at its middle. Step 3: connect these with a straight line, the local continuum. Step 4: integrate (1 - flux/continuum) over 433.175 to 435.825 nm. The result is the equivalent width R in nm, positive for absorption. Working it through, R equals -0.25 nm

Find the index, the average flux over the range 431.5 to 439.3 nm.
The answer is 222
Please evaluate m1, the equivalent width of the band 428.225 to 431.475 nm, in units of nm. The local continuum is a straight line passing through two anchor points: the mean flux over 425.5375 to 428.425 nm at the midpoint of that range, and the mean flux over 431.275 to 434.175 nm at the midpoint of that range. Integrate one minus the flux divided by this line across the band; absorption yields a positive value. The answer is 0.17 nm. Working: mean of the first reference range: 205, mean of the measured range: 200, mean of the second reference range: 217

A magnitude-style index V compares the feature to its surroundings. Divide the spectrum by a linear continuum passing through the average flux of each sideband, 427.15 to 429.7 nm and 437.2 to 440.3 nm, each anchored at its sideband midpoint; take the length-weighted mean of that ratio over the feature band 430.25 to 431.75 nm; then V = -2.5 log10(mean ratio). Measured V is 0.04 mag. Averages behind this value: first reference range 208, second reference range 210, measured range 201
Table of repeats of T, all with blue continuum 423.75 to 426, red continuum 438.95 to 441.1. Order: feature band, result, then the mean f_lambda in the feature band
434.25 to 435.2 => -0.04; 215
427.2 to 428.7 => -0.02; 207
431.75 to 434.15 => -0.20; 222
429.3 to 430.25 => 0.04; 195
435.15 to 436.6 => -0.20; 234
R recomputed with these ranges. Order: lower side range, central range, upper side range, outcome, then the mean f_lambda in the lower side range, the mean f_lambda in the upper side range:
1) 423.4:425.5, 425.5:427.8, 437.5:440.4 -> 0.049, 210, 209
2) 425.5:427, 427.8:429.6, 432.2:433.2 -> -0.020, 203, 207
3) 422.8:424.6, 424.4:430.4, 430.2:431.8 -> -0.084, 205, 199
